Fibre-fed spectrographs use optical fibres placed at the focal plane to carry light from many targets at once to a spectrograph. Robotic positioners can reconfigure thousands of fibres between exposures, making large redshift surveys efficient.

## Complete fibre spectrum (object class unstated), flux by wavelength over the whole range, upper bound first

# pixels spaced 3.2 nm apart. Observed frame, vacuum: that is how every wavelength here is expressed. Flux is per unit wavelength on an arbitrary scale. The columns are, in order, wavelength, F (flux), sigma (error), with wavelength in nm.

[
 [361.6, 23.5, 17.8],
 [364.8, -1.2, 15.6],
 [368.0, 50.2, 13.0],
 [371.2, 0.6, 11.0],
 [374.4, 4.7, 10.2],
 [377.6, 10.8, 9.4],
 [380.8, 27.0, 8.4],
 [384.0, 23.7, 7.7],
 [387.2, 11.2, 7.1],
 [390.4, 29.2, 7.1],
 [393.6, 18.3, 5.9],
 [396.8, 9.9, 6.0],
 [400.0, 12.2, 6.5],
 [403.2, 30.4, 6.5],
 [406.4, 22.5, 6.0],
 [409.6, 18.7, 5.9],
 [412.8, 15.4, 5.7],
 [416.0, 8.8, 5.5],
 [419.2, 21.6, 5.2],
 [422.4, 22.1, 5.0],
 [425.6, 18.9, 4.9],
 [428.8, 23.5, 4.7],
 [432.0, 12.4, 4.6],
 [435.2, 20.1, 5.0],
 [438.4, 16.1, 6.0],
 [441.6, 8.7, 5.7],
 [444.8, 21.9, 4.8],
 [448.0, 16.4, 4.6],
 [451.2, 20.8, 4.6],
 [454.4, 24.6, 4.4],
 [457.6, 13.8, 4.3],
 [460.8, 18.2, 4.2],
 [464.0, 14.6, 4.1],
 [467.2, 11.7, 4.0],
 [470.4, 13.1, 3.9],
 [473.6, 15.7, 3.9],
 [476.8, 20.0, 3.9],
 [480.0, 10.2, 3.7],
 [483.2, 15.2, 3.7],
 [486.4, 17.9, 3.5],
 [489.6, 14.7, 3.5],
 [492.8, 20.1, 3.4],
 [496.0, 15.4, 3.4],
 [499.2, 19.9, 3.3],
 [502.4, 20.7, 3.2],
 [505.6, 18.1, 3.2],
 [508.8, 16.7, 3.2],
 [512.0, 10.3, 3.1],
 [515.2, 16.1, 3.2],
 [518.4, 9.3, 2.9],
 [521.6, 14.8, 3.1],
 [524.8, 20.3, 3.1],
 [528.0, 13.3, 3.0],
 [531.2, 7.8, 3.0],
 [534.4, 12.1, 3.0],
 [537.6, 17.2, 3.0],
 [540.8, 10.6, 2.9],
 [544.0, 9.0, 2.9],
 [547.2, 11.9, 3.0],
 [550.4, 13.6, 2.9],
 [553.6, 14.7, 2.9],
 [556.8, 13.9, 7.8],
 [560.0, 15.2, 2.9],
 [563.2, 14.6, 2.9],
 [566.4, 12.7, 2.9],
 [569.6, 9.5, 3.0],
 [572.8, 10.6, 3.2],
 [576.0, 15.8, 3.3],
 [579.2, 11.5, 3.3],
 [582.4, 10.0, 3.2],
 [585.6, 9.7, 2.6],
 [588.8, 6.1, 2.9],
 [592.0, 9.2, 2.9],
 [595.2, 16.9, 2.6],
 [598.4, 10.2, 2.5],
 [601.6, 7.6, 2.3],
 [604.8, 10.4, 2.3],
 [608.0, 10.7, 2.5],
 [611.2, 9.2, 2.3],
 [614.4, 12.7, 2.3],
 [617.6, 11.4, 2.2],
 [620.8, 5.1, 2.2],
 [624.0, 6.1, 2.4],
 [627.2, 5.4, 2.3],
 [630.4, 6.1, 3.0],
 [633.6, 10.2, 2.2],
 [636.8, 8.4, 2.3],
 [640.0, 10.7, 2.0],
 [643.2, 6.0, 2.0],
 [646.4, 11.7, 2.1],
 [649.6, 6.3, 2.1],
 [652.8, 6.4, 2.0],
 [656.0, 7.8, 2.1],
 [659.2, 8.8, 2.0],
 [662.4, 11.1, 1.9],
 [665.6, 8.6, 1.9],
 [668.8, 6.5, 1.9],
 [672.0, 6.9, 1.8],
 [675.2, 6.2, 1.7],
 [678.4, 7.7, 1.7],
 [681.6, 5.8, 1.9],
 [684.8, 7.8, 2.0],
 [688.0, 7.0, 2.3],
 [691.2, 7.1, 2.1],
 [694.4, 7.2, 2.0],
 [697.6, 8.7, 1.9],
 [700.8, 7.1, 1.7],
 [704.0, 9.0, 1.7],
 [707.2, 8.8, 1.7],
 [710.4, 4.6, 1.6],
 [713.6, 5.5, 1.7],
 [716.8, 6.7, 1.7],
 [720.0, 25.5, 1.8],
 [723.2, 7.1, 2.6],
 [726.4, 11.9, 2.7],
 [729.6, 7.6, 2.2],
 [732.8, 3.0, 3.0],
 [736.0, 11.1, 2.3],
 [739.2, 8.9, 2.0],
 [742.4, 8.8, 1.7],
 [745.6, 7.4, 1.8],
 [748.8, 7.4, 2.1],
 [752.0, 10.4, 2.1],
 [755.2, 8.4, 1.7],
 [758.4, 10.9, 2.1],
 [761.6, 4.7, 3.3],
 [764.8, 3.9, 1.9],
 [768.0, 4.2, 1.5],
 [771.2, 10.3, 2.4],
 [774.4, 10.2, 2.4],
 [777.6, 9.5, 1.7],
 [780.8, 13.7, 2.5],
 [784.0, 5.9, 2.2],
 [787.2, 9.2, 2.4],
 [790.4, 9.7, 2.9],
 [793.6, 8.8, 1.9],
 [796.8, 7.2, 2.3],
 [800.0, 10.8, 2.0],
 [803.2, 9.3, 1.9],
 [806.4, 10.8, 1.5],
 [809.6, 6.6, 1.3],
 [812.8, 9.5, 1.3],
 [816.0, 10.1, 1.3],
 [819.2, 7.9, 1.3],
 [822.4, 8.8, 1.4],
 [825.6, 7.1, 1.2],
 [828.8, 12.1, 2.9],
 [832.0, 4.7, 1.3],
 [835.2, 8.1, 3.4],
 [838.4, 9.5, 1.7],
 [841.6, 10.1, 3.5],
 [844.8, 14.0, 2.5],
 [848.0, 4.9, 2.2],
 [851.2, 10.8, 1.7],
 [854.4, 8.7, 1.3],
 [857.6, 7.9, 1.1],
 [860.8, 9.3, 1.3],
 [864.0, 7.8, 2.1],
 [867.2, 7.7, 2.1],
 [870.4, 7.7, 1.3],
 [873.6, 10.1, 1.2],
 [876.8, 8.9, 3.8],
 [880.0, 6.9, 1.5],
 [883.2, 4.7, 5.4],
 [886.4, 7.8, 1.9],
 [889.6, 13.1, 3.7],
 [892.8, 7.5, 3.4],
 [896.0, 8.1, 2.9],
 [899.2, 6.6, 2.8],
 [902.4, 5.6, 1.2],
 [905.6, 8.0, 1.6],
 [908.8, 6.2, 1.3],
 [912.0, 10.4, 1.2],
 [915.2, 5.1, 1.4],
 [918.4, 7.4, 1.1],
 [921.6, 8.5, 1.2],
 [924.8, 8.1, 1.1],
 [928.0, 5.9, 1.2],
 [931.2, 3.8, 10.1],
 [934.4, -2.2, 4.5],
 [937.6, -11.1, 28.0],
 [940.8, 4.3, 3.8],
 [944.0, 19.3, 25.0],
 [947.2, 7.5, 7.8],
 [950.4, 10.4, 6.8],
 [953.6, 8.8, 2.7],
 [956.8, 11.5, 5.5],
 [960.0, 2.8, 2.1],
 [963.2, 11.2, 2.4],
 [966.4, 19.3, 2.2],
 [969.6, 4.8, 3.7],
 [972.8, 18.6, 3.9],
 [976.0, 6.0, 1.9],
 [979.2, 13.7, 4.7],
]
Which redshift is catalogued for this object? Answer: 0.93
